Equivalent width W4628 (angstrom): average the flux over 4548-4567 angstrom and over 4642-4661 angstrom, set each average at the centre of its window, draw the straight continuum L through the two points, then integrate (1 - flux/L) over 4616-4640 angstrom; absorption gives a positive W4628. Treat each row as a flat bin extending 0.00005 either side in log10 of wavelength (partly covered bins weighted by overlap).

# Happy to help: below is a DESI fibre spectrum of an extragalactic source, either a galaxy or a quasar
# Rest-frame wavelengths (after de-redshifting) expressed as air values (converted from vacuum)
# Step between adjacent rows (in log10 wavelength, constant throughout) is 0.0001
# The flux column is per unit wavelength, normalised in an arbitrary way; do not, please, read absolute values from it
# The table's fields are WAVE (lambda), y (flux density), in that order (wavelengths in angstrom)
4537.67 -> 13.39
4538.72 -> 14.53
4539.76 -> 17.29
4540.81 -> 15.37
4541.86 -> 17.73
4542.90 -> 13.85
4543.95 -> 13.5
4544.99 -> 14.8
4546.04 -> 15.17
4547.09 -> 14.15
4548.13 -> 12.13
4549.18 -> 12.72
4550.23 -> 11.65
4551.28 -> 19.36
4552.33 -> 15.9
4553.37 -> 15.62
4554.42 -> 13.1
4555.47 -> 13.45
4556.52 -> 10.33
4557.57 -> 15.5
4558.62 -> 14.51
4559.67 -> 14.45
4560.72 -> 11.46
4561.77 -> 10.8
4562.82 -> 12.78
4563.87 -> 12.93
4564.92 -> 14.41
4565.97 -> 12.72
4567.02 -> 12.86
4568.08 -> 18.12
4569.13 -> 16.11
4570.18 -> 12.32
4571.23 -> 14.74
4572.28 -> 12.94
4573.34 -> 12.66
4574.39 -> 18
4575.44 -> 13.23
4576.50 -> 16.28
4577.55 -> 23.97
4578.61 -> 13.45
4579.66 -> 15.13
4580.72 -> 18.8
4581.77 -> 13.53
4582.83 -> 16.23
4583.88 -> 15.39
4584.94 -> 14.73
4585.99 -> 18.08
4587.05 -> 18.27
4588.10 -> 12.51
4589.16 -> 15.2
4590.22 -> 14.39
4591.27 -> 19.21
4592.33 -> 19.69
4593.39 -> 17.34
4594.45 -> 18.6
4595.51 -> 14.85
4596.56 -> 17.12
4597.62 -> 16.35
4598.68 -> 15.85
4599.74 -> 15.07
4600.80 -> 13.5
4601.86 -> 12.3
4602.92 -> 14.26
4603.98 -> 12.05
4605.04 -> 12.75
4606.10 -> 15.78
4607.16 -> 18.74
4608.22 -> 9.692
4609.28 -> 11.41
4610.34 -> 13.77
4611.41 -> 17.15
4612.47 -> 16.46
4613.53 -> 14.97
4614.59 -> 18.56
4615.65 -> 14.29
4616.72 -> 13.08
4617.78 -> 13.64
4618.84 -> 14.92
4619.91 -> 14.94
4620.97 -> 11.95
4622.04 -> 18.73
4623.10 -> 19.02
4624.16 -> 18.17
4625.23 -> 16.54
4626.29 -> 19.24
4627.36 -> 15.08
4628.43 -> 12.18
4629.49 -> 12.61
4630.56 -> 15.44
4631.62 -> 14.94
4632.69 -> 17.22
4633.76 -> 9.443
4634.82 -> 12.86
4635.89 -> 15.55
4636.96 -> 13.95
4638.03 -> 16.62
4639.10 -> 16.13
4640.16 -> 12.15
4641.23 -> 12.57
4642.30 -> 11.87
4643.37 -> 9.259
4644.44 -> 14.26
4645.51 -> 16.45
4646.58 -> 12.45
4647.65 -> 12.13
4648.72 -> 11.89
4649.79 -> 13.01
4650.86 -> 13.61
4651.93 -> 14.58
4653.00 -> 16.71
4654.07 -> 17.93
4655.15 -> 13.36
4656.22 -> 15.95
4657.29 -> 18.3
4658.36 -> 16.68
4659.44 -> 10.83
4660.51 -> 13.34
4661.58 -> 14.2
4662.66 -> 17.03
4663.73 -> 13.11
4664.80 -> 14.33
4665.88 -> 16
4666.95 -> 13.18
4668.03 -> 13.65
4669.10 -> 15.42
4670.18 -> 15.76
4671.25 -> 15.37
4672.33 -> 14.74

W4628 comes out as -1.9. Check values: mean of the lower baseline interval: 13.6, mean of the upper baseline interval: 14.1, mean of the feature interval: 15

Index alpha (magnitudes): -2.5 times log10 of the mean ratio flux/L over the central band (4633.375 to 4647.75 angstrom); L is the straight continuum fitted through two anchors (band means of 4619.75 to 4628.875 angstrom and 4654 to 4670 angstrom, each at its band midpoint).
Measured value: 0.17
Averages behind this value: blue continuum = 16.3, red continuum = 14.8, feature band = 13.3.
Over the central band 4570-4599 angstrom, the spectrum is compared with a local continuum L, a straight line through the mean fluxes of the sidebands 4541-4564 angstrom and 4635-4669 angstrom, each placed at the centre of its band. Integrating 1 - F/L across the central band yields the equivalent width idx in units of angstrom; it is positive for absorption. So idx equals -4.2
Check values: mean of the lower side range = 13.9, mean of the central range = 16.1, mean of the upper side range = 14.2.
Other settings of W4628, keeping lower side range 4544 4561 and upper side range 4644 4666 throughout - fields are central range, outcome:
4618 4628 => -1.4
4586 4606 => -1.9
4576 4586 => -1.6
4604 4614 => -0.1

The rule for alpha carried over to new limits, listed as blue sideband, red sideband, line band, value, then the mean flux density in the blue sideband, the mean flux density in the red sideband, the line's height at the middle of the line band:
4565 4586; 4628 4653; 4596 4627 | -0.059 mag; 15.4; 13.6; 14.4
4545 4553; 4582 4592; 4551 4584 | 0.040 mag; 14.5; 16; 15.2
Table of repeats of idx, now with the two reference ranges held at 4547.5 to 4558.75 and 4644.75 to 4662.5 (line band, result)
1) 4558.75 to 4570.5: 0.39 angstrom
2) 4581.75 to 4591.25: -1.00 angstrom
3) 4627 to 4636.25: 0.34 angstrom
